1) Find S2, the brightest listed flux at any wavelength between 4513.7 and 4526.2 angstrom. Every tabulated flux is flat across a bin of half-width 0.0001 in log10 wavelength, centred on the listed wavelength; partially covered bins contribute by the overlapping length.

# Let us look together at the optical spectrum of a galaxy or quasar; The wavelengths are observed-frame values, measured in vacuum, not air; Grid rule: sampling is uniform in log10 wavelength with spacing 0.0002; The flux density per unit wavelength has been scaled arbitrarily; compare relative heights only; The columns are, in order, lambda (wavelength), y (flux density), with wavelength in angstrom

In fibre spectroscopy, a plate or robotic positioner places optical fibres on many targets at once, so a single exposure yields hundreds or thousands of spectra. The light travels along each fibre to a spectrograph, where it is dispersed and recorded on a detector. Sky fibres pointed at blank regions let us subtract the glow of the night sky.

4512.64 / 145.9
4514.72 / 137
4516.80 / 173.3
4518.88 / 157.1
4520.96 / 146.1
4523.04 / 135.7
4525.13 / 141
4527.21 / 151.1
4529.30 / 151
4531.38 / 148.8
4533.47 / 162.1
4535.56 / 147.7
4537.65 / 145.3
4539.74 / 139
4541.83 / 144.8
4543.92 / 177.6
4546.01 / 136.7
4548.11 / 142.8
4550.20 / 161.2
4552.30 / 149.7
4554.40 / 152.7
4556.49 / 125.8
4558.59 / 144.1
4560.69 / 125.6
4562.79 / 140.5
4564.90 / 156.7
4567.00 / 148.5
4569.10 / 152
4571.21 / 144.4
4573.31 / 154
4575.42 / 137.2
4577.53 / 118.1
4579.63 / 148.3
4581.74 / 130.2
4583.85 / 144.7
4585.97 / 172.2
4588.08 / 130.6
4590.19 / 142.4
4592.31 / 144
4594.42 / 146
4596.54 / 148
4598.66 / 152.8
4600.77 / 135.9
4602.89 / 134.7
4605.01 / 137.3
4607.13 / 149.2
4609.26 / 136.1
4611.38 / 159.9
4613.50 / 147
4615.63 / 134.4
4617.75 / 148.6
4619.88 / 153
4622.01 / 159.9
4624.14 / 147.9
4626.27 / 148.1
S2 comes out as 173.3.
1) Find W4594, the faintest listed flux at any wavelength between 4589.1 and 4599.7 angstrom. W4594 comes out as 142.4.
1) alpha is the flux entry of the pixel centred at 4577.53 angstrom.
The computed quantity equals 118.1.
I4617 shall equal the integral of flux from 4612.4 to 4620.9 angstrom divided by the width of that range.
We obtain 146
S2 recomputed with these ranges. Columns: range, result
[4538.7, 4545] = 177.6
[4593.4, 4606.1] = 152.8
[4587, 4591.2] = 142.4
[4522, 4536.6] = 162.1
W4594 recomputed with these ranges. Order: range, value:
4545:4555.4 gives 136.7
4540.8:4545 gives 144.8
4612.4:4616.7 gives 134.4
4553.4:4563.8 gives 125.6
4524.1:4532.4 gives 141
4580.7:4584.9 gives 130.2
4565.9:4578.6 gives 118.1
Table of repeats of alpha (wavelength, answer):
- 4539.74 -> 139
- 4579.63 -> 148.3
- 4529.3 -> 151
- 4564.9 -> 156.7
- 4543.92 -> 177.6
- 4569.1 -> 152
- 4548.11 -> 142.8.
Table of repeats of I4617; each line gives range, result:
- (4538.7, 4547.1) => 150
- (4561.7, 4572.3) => 148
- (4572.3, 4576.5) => 145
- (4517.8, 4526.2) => 145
